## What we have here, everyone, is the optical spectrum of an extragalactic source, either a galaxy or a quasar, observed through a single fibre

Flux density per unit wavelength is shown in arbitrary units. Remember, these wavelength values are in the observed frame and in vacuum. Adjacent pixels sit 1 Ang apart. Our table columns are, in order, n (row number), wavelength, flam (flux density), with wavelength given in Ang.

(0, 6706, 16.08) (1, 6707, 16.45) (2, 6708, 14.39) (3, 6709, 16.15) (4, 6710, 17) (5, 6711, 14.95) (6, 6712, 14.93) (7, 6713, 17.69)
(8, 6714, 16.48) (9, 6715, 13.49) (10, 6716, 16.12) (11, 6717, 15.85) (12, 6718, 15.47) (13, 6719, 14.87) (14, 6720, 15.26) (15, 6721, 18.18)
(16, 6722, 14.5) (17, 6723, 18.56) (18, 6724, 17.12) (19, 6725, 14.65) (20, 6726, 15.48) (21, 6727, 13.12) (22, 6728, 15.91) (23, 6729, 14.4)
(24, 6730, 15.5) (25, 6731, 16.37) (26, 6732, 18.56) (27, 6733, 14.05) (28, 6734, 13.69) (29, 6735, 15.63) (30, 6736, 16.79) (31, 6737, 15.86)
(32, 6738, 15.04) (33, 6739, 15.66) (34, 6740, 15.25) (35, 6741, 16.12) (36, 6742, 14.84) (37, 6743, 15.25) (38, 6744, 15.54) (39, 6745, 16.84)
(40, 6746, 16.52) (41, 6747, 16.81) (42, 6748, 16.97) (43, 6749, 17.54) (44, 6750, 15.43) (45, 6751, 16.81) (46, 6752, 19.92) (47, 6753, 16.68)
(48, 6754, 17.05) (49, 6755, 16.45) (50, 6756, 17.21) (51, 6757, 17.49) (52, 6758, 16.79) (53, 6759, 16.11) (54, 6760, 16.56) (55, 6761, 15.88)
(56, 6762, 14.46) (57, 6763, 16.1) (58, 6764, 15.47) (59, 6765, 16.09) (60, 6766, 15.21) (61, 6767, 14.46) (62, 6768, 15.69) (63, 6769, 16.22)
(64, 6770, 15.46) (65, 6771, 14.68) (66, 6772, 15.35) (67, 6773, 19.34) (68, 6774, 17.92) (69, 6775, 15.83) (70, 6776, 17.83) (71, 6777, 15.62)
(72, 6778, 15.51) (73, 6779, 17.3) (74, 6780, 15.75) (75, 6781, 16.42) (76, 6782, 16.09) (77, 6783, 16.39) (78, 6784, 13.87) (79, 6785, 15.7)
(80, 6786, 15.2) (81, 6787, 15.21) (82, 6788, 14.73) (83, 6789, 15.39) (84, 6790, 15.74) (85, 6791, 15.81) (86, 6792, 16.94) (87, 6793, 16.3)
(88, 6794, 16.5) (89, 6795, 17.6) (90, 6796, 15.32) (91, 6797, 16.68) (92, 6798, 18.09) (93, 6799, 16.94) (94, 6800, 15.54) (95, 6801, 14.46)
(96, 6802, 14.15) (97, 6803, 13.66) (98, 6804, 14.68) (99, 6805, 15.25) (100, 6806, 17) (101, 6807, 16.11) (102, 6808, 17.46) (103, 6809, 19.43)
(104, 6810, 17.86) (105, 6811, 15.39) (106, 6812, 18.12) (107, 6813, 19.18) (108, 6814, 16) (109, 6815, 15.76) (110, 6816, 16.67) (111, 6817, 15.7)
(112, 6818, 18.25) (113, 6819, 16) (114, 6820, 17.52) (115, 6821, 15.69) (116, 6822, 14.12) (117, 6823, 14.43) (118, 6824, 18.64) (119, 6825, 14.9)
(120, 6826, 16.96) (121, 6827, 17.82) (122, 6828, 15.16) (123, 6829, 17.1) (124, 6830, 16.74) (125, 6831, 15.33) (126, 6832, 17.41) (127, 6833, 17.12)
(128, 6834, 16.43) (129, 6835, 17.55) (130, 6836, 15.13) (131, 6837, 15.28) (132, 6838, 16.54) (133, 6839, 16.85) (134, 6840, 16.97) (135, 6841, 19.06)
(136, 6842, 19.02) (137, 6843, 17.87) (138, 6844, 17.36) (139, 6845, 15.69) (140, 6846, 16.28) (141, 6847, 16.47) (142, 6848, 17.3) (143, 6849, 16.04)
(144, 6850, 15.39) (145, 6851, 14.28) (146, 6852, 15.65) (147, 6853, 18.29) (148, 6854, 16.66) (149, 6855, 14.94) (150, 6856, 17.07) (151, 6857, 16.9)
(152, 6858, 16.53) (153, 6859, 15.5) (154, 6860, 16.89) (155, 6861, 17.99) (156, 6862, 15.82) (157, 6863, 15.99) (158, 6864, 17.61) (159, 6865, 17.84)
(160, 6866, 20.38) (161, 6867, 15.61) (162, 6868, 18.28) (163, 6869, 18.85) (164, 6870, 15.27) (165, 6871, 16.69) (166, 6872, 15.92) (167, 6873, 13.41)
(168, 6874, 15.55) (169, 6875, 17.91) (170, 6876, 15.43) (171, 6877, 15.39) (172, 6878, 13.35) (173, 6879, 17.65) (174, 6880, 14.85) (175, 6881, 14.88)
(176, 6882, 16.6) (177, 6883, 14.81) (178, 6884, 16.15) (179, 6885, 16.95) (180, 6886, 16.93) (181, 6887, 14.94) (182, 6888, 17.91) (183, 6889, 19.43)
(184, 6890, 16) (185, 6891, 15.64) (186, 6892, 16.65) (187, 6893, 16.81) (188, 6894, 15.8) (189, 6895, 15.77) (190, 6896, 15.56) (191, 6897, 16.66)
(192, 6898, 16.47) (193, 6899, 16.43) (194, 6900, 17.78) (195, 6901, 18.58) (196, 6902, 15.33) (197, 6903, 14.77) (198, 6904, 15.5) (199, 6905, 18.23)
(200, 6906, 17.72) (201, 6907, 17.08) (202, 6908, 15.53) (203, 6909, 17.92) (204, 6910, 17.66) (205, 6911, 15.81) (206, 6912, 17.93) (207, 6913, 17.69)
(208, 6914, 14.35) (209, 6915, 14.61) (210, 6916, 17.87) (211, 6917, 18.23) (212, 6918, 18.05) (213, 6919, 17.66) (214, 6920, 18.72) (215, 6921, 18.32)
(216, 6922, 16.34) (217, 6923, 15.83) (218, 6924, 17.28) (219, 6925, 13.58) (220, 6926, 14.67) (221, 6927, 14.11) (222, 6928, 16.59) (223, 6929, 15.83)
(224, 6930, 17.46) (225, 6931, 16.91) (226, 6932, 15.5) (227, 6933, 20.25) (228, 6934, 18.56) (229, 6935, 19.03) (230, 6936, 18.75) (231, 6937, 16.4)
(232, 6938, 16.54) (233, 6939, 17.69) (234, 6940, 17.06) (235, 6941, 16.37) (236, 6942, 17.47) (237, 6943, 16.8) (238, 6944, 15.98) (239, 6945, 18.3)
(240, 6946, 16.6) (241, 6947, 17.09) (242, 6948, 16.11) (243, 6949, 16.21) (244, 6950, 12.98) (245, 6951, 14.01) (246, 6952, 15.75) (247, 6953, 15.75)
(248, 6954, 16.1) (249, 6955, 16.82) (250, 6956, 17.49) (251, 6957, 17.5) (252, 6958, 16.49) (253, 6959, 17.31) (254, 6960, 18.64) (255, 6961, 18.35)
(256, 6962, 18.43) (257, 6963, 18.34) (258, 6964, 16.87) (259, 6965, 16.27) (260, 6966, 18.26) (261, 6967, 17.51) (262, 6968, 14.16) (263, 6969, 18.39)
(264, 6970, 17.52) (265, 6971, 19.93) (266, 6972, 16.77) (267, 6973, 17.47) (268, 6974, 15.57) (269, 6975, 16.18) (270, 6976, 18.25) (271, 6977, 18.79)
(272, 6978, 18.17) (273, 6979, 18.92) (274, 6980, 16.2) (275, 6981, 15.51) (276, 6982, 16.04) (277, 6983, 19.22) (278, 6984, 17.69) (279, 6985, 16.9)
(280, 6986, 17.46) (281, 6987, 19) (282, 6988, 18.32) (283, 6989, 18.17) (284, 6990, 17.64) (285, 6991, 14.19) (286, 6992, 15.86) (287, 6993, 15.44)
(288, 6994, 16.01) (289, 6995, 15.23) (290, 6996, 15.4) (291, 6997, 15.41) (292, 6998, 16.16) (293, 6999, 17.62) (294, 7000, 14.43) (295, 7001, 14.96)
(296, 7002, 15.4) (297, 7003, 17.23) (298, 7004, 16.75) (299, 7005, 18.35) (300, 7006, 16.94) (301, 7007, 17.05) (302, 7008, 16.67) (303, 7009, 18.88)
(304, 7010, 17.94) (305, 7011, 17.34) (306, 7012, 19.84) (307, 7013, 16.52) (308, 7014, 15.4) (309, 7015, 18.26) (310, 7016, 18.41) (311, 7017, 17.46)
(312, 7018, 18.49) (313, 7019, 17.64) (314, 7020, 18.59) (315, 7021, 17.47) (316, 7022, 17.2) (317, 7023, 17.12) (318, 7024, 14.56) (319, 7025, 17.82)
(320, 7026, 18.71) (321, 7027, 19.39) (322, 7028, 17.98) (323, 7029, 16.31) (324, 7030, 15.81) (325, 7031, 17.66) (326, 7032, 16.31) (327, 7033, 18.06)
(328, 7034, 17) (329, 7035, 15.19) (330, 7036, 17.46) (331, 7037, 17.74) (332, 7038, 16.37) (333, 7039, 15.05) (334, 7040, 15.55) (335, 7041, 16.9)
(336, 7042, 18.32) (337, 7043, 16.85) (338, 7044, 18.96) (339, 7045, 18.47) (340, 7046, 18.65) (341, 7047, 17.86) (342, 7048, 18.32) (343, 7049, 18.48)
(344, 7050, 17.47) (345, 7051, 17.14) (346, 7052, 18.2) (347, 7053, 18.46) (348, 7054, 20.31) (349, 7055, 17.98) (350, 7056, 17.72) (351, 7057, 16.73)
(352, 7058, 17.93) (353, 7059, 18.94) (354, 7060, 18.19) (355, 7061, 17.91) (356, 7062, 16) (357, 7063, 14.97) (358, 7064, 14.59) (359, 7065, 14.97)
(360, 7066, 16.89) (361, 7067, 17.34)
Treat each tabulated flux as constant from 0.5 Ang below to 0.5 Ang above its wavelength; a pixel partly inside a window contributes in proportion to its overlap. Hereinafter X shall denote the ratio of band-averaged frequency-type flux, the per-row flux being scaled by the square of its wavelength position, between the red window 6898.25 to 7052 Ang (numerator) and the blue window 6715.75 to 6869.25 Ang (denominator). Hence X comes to 1.10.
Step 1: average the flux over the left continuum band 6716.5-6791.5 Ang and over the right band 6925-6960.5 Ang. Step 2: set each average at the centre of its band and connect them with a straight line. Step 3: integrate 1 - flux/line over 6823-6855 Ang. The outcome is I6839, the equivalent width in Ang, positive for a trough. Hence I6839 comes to -0.64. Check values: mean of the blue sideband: 16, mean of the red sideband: 16.7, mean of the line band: 16.6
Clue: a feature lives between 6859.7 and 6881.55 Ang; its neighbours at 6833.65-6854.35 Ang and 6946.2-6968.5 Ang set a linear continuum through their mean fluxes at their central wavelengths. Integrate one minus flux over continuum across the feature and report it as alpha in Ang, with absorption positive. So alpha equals 0.3 Ang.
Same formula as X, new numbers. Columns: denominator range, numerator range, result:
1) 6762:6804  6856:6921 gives 1.08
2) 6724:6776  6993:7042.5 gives 1.14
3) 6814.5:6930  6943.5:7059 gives 1.08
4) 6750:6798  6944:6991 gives 1.12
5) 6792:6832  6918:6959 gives 1.06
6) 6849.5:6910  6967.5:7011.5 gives 1.06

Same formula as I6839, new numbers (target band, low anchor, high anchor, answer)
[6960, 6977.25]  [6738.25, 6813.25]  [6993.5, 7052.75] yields -0.5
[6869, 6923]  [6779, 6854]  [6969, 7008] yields 0.4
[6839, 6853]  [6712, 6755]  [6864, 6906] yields -0.4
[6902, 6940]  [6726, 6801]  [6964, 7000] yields -0.3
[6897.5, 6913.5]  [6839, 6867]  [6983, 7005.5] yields -0.1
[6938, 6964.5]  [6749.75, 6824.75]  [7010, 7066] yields 0.3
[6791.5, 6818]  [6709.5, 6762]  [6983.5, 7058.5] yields -0.2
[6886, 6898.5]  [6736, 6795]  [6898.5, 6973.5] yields 0.2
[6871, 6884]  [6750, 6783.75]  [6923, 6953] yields 0.7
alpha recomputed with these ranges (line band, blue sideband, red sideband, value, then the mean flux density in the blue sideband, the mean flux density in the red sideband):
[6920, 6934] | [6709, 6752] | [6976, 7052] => 0.2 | 15.9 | 17.2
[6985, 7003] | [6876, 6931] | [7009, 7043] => 0.8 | 16.5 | 17.3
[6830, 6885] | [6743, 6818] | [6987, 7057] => 0.3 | 16.3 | 17.2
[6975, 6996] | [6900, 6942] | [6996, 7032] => 0.0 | 16.9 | 17.2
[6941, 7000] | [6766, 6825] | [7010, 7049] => 0.7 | 16.2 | 17.4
